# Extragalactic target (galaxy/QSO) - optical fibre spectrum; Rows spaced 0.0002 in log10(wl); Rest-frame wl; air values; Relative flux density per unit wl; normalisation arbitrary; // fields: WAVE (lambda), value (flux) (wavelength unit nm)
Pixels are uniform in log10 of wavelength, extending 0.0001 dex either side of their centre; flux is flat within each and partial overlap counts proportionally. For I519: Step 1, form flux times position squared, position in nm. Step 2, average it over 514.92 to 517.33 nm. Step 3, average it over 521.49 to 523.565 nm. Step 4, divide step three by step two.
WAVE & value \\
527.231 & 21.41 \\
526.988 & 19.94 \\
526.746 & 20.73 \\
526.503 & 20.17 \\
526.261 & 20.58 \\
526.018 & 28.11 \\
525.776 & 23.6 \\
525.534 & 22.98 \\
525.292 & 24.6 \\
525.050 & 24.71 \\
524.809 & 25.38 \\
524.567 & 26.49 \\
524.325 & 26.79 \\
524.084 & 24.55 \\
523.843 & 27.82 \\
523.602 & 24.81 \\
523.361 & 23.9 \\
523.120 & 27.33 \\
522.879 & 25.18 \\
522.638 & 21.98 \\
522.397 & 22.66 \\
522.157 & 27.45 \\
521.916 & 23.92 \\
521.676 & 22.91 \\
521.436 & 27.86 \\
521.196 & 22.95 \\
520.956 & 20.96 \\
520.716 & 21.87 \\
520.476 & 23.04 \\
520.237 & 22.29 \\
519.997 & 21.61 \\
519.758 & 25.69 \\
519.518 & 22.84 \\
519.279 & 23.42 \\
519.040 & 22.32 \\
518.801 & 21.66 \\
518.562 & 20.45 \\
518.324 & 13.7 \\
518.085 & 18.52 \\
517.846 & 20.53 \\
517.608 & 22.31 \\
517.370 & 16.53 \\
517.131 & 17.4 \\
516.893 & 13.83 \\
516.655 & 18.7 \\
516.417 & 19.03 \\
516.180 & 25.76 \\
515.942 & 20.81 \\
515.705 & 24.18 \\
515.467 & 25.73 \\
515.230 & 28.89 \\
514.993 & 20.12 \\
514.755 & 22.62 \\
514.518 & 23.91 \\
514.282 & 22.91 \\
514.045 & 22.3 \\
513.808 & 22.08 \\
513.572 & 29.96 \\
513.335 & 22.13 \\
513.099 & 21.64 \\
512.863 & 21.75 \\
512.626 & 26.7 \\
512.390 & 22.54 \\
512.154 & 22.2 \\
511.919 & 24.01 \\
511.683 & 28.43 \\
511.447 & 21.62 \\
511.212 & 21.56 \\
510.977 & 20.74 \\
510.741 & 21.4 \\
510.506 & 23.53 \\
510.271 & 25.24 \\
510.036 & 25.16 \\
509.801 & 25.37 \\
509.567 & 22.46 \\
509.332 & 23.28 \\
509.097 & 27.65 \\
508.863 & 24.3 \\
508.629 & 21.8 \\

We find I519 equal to 1.18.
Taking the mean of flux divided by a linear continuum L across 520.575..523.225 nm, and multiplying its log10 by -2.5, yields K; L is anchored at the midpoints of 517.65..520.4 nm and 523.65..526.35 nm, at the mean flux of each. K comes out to -0.044 mag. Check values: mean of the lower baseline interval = 21.3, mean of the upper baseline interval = 25.1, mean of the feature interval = 24.1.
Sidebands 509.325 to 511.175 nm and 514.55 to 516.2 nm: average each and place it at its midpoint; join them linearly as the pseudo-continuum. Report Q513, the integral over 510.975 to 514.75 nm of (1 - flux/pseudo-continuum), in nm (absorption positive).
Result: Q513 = 0.02 nm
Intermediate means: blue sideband 23.3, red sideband 23.9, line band 23.5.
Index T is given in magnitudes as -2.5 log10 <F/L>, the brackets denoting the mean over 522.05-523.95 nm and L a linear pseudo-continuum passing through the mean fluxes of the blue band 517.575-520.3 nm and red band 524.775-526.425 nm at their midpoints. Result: -0.10 mag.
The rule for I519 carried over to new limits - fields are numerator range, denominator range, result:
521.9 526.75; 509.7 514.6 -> 1.09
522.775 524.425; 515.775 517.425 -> 1.39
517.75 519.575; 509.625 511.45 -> 0.91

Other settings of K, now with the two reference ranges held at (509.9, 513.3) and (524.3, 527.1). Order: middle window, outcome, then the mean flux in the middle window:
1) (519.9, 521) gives 0.07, 22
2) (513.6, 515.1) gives 0.03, 22.8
